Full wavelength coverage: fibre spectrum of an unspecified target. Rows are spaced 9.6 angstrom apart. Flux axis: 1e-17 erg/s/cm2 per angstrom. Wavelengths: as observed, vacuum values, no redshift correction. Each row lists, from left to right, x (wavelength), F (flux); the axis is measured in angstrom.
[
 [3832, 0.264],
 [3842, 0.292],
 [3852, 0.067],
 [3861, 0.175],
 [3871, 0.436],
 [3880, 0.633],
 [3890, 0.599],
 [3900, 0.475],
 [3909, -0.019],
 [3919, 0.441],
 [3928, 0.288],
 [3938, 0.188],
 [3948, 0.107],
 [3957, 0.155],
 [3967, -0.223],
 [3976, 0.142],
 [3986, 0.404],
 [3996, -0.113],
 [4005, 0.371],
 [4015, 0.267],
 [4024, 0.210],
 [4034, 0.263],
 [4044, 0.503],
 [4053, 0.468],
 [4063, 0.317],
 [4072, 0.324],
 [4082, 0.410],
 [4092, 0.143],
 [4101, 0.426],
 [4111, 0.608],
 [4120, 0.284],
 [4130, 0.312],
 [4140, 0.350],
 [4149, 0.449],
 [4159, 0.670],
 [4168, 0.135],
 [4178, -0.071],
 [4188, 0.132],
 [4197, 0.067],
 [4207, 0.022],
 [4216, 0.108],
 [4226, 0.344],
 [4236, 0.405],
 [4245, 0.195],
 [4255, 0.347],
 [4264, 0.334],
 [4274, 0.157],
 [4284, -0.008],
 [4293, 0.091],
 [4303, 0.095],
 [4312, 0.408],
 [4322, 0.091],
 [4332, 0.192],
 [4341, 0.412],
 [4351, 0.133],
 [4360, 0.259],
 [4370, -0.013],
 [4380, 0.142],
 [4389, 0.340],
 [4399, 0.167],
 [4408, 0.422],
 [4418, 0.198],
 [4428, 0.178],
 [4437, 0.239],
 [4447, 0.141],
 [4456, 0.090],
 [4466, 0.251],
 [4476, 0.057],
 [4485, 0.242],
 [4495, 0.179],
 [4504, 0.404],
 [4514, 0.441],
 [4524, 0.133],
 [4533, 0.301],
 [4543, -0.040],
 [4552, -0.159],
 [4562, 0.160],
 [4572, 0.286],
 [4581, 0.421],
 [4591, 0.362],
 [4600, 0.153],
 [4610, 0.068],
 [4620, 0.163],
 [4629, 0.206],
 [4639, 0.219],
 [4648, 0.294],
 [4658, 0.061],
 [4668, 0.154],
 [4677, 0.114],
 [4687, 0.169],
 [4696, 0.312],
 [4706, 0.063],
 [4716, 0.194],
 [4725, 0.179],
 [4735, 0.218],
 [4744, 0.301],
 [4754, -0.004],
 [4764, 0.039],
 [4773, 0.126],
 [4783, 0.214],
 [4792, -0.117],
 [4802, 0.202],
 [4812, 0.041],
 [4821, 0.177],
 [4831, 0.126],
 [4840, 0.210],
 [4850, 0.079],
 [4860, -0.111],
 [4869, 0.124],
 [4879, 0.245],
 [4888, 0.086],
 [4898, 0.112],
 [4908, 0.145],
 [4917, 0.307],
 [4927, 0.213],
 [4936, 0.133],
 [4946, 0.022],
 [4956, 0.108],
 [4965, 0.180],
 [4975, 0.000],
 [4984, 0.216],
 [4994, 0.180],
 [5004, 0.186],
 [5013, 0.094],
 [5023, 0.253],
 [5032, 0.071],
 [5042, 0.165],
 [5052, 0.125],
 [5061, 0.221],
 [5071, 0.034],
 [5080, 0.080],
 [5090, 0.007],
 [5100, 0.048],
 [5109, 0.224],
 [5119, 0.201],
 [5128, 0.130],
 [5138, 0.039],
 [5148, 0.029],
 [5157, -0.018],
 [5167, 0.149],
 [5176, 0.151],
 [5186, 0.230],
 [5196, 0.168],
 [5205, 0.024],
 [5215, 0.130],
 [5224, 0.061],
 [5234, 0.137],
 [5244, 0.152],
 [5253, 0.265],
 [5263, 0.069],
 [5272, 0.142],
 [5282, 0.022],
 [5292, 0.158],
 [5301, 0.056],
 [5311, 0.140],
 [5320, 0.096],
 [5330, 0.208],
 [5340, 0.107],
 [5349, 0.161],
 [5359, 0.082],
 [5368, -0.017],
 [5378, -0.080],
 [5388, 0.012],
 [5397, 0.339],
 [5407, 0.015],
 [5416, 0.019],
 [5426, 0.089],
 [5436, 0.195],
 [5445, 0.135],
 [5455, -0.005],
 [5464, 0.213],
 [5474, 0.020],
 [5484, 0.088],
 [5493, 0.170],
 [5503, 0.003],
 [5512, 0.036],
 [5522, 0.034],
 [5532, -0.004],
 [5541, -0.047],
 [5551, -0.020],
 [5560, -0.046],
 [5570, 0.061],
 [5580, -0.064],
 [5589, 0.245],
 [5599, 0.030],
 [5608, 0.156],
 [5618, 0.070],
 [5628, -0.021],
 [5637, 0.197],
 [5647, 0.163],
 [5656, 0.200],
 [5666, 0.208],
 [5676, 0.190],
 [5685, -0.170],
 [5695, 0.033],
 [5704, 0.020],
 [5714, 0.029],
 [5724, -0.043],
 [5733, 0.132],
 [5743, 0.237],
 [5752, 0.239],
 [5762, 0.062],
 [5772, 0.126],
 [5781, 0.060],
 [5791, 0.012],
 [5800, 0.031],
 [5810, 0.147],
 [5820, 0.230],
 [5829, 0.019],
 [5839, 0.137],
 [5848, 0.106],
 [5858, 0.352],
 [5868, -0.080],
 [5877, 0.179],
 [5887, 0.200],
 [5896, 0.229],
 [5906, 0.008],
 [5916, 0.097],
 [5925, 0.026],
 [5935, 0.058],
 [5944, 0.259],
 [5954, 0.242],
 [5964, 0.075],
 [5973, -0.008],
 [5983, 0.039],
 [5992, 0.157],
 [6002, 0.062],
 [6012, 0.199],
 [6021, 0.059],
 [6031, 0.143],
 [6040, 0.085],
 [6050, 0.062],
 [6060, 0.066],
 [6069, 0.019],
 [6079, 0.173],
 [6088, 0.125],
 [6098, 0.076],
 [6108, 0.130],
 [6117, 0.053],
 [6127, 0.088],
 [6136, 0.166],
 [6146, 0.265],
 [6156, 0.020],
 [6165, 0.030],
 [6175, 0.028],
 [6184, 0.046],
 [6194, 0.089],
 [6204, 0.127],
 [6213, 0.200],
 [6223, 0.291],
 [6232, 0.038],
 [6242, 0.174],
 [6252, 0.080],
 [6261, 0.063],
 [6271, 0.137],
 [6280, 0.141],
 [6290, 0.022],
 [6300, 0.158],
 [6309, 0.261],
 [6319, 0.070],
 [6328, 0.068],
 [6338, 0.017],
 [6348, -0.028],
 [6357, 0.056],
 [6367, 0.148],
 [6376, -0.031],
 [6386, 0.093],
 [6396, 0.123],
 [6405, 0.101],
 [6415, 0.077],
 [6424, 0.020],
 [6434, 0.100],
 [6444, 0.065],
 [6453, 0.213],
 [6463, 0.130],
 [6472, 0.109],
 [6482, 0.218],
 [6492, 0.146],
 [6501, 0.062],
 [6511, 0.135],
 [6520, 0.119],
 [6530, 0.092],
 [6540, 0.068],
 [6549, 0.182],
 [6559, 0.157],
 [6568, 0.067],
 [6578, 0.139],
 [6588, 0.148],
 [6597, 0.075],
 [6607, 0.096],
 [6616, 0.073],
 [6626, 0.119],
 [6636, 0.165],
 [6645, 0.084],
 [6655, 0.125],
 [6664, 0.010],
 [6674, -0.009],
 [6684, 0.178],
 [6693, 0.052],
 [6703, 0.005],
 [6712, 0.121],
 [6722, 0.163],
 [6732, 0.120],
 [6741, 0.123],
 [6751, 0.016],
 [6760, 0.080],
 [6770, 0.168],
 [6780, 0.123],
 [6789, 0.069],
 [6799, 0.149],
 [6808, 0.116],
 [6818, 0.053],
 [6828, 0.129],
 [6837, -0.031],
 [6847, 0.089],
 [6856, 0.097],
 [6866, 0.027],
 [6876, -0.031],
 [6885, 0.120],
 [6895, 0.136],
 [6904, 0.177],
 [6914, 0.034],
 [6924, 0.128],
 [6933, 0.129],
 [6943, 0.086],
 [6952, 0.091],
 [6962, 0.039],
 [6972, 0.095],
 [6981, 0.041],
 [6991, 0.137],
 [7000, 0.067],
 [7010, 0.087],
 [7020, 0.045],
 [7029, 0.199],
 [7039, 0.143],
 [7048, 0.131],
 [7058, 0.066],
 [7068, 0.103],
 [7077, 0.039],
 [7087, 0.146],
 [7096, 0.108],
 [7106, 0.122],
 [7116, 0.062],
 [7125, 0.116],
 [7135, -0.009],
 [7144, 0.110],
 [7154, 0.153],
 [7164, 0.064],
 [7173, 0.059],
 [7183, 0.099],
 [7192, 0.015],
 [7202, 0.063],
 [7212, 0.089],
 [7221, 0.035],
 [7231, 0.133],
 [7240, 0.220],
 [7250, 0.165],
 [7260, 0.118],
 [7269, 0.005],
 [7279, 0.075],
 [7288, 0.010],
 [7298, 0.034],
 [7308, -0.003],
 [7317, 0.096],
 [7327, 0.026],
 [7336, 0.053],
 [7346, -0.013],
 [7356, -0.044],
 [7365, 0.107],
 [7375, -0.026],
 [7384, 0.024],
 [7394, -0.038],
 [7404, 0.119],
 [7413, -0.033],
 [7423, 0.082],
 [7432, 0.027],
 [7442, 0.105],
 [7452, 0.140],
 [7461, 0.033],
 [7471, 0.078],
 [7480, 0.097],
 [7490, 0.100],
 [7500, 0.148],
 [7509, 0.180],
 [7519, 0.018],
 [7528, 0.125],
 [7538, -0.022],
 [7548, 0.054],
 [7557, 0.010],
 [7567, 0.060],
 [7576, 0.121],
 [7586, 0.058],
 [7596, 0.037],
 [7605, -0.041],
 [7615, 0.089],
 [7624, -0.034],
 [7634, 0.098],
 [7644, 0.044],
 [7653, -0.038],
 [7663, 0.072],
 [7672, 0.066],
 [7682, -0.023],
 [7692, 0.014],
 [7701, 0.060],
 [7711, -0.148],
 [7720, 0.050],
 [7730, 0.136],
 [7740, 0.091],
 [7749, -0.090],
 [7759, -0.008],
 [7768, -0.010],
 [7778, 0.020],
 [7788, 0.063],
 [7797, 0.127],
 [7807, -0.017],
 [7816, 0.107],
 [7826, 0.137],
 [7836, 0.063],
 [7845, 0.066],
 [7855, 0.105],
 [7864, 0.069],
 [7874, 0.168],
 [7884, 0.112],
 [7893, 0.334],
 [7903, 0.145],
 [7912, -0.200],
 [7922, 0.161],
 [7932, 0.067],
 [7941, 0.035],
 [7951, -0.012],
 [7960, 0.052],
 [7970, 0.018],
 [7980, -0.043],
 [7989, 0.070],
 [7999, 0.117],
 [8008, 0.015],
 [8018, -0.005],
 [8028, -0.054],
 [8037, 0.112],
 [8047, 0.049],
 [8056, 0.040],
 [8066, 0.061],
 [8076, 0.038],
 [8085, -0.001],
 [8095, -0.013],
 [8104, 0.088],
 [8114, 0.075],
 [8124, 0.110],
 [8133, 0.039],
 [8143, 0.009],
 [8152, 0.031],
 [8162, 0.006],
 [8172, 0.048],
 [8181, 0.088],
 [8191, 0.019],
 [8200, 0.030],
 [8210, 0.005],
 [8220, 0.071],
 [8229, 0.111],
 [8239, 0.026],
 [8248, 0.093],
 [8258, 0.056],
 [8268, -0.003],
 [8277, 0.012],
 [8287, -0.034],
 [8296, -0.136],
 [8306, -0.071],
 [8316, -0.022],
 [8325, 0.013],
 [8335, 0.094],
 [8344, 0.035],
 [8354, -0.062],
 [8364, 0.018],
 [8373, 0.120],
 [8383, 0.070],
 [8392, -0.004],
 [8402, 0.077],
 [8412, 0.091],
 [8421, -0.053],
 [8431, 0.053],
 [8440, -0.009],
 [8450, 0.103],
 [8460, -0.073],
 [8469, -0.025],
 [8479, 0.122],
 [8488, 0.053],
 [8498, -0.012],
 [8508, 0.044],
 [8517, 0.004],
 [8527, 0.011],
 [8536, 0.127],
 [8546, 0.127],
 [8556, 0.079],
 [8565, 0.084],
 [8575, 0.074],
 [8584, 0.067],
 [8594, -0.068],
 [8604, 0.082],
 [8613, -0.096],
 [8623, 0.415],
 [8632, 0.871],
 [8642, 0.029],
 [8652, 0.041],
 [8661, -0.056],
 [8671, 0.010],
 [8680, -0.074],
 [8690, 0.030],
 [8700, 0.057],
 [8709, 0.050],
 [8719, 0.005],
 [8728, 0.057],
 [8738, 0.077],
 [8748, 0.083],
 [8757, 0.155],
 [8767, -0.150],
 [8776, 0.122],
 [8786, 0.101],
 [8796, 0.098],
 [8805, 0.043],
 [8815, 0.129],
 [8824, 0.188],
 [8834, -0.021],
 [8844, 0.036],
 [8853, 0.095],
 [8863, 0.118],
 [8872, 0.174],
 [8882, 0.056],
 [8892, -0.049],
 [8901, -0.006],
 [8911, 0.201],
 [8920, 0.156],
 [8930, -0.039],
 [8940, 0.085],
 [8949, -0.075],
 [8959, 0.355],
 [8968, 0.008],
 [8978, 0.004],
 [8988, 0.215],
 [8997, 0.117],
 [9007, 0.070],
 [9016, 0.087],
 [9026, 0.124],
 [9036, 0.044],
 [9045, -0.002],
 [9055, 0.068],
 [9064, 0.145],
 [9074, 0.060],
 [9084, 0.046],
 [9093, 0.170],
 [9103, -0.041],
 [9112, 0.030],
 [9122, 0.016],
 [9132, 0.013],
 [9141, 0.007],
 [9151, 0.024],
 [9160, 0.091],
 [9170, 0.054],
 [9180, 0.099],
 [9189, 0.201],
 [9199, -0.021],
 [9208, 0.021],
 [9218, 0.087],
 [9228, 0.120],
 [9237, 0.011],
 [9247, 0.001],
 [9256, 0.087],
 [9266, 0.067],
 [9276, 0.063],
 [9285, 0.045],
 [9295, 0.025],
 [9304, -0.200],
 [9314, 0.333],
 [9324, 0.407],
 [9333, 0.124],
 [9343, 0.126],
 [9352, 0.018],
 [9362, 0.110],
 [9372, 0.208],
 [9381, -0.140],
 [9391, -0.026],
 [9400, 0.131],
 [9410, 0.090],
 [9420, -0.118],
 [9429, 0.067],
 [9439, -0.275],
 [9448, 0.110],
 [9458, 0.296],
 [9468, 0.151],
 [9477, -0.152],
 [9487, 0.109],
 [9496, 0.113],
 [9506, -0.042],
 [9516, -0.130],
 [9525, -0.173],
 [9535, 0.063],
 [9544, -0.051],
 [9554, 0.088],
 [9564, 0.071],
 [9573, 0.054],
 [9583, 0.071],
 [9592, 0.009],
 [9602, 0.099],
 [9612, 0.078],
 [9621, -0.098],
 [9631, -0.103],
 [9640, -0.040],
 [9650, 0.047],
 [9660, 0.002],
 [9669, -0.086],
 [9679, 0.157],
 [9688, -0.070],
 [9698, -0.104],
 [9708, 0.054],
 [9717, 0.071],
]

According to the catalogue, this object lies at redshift 1.315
